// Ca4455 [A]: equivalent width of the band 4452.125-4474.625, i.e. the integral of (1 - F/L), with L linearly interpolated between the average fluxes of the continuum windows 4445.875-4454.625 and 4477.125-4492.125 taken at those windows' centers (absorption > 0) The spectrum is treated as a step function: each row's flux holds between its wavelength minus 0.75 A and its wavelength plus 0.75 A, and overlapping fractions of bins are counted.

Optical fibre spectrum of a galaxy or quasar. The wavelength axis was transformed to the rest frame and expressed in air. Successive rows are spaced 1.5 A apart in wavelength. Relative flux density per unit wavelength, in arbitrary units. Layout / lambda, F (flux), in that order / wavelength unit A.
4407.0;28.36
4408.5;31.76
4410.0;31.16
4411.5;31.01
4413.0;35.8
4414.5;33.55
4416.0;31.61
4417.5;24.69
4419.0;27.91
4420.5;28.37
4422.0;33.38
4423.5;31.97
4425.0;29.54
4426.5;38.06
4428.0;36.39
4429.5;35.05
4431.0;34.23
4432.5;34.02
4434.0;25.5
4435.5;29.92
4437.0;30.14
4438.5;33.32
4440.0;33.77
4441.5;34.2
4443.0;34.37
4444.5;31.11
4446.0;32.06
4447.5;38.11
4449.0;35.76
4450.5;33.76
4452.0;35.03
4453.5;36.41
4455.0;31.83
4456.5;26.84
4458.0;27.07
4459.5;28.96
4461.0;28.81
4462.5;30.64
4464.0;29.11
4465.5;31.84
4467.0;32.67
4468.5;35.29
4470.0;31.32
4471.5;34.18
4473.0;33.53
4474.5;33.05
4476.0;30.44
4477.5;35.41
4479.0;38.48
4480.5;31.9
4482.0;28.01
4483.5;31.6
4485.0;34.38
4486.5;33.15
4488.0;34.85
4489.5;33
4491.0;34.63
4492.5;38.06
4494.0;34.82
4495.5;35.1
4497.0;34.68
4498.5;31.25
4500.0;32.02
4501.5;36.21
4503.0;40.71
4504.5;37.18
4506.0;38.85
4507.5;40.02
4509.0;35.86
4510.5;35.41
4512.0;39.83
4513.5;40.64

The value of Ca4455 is 2.0 A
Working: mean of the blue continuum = 35.3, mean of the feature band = 31.5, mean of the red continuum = 33.6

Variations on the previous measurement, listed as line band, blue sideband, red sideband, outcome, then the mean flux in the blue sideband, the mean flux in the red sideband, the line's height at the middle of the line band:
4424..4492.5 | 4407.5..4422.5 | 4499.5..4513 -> 2.4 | 30.8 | 37.5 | 34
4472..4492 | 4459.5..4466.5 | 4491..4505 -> -0.2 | 30.1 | 35.5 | 33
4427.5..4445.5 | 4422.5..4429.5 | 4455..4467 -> 0.0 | 34.1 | 29.4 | 32.7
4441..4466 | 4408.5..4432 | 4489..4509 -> 1.2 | 32.2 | 35.9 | 33.8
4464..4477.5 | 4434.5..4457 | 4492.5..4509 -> 0.7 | 33.1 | 36.2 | 34.5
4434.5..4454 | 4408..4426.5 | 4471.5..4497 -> -0.8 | 31.2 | 33.8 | 32.2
